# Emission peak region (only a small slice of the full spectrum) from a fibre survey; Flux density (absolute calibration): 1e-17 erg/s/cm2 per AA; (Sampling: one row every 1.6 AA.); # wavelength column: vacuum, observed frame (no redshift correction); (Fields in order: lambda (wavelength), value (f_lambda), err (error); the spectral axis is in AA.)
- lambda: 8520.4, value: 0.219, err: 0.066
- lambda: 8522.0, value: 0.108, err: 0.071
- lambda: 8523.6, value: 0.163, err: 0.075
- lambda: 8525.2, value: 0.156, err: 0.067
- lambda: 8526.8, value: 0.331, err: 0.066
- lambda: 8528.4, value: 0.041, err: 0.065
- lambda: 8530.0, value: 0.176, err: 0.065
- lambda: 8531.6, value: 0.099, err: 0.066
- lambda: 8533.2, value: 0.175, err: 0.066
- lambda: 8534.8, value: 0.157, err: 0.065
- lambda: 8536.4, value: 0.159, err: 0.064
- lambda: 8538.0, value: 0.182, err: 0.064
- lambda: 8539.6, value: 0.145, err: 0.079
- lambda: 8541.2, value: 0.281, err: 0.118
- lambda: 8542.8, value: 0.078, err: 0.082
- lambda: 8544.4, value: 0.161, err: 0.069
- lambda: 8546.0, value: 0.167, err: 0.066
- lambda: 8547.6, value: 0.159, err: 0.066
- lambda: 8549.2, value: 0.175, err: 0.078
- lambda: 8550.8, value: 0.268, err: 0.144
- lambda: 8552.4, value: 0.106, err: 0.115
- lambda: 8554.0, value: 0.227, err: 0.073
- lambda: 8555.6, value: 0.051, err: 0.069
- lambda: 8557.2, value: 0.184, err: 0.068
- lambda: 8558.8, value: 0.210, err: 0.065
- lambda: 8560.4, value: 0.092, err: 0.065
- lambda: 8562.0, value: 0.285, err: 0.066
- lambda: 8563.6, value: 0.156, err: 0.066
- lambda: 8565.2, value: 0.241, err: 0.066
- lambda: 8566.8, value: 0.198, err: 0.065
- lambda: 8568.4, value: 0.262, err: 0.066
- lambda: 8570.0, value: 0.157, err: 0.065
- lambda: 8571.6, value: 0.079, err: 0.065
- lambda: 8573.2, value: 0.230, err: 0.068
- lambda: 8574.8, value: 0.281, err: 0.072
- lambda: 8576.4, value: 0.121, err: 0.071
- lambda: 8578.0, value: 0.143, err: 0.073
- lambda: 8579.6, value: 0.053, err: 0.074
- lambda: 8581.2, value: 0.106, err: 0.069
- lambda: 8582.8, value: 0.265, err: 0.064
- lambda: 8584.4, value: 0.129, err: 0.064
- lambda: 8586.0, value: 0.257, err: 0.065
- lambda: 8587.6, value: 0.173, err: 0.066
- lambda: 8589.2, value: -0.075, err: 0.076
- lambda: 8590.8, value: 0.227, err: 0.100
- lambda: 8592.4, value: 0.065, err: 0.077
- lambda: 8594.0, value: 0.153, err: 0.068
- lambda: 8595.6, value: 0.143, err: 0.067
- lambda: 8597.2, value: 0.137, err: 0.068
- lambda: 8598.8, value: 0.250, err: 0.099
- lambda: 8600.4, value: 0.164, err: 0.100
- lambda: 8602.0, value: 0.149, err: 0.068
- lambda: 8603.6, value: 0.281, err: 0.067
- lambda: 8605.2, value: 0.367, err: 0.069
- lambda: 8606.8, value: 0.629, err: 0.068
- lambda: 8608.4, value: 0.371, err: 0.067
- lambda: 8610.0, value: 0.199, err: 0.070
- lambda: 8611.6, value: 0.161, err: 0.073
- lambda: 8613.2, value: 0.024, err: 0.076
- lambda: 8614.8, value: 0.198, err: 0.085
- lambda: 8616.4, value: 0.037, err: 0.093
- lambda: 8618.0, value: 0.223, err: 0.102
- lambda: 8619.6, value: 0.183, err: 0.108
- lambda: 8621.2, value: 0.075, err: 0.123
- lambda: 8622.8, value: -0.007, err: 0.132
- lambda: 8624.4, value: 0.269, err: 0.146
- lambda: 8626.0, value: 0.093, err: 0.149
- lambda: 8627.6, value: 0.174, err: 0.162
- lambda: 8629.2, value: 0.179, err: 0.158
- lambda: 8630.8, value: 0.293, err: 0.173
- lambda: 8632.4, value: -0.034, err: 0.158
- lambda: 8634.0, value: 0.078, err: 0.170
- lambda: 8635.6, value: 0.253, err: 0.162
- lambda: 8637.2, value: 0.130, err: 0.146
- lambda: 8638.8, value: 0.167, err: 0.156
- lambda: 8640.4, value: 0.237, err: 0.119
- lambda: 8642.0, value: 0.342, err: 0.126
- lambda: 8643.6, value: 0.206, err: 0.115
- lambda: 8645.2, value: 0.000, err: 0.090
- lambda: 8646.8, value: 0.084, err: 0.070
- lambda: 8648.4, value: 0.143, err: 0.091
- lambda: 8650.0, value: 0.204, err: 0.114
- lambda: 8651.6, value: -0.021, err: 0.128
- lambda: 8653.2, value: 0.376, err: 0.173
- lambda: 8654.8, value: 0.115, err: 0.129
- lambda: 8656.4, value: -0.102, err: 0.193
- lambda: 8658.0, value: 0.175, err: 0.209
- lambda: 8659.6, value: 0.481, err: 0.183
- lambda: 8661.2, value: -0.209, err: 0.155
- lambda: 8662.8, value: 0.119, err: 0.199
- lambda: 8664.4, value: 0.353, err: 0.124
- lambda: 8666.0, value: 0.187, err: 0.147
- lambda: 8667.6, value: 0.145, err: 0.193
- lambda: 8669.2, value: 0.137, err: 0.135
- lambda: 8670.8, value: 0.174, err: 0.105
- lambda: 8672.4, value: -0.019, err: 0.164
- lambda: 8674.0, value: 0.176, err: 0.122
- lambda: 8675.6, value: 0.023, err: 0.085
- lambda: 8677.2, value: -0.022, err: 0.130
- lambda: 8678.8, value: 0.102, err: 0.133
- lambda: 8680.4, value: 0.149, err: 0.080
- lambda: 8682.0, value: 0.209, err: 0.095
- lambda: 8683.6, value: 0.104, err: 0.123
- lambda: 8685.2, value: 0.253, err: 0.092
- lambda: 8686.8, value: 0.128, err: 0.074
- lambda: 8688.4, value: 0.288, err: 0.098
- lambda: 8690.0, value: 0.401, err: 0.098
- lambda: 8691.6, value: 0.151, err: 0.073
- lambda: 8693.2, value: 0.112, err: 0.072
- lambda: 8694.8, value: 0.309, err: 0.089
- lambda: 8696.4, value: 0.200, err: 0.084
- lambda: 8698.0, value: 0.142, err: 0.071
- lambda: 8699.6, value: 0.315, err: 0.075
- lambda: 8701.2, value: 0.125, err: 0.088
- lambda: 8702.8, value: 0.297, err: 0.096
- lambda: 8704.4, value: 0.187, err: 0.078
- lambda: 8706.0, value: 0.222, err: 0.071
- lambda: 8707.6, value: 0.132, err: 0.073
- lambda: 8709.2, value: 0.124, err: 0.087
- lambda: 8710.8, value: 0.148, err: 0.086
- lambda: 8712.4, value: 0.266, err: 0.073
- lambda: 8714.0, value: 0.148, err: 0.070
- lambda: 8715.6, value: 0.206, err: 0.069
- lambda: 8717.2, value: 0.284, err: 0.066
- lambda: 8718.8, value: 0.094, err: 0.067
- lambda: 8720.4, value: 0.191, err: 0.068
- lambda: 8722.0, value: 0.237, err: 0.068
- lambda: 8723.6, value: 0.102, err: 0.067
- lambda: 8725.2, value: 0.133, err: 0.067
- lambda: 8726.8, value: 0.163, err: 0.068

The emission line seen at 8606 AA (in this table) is H-gamma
